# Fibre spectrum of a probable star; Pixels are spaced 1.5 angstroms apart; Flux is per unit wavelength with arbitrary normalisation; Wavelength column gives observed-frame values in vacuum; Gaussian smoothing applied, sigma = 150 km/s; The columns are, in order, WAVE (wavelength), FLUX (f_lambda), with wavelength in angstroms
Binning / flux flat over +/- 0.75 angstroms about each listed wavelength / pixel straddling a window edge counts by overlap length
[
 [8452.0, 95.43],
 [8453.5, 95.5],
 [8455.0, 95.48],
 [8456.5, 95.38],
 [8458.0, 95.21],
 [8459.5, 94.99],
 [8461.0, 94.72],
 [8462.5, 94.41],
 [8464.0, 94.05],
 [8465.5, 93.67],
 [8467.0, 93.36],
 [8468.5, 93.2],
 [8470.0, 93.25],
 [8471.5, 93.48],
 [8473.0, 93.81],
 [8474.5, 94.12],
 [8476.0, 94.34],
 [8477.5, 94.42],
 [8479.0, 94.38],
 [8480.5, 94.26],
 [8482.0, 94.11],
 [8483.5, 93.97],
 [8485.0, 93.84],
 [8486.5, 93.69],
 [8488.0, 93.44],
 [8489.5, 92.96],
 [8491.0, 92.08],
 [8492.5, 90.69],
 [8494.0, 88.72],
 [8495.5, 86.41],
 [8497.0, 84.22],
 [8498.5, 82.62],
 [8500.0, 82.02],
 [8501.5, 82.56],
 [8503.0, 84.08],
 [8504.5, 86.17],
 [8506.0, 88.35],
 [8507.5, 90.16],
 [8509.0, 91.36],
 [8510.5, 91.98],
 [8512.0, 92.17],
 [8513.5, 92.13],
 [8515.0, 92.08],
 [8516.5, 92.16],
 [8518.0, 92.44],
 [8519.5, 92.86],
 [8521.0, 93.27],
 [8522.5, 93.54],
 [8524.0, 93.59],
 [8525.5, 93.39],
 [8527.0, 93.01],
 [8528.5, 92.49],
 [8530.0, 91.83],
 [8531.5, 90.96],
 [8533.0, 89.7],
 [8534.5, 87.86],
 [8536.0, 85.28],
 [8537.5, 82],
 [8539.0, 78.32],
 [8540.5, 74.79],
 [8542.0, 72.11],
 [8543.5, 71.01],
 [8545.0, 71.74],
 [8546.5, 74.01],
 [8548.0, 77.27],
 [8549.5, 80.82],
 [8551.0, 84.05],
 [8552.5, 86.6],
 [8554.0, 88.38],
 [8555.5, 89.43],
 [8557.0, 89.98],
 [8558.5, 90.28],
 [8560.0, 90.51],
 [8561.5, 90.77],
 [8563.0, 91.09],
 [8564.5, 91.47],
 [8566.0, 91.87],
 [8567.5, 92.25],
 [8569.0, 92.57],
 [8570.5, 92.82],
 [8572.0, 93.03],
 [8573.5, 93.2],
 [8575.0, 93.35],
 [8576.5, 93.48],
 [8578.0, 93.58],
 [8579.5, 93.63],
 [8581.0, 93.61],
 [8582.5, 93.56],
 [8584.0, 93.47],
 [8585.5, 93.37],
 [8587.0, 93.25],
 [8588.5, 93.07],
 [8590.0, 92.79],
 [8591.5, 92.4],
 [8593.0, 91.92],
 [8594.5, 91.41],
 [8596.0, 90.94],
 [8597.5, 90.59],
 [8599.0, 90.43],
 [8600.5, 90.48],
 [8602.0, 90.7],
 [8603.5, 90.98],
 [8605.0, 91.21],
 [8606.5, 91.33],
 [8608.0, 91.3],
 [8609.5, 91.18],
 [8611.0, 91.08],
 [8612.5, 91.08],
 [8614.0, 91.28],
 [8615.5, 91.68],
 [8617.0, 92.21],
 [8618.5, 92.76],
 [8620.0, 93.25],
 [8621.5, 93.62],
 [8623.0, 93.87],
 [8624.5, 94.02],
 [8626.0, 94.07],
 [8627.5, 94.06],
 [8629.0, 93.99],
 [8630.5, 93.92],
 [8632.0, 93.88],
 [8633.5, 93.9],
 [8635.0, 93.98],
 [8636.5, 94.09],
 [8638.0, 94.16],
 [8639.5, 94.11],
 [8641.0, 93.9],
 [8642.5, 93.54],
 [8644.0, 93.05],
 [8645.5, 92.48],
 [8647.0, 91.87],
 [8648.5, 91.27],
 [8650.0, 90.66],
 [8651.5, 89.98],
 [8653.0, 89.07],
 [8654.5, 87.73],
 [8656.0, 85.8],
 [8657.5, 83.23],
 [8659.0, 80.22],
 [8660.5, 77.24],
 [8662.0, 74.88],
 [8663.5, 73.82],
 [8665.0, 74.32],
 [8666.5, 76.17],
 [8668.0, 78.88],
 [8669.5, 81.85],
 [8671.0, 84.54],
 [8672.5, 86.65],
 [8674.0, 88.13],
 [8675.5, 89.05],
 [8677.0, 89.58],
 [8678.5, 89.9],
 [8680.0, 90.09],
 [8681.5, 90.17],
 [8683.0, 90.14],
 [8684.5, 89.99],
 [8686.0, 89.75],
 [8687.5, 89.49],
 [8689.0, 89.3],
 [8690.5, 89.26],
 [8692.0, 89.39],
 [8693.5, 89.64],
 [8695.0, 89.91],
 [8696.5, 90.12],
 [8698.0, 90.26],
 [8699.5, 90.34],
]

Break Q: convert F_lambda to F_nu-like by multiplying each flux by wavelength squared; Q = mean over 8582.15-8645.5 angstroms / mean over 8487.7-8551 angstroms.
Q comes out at 1.09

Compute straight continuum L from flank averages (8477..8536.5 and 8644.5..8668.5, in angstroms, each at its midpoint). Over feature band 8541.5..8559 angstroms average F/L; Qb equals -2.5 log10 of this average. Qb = 0.09 mag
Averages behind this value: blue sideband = 90.6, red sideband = 83.7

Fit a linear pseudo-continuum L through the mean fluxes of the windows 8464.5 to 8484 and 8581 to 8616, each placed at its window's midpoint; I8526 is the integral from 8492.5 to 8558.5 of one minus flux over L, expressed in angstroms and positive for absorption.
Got 4.6 angstroms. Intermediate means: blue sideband 93.9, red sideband 91.8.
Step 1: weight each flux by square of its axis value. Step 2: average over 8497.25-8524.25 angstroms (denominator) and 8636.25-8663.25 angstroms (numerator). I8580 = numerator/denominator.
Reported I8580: 1.02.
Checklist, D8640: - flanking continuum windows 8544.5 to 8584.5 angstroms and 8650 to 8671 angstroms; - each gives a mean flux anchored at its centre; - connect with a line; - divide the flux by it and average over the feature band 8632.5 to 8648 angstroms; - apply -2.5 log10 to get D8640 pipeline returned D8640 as -0.128 mag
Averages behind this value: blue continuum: 89.2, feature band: 93.5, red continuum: 81.5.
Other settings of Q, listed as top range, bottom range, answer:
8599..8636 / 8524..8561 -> 1.11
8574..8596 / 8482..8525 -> 1.05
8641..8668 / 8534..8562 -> 1.06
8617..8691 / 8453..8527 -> 1.00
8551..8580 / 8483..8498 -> 1.02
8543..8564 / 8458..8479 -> 0.91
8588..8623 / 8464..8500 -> 1.03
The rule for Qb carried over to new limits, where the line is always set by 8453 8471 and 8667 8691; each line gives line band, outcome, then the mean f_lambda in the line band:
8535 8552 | 0.18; 77.7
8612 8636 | -0.05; 93.3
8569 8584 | -0.03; 93.3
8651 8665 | 0.08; 81.9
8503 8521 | 0.02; 90.9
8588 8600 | -0.02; 91.6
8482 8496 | 0.02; 92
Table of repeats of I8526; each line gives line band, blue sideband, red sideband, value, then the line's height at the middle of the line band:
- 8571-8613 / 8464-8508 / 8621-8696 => -1.2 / 89.5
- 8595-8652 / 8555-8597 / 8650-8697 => -2.1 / 89.1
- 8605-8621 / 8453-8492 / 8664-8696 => -0.5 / 89.2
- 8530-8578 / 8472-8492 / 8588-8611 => 3.1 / 92.3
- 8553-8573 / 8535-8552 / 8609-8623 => -2.3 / 81.6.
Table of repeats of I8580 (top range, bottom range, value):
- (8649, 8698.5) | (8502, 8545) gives 1.01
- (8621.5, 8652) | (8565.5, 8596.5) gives 1.02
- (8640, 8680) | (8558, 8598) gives 0.95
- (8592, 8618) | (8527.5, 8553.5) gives 1.13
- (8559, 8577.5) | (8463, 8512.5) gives 1.03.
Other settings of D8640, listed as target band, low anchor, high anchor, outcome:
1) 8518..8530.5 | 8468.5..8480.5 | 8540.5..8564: -0.07 mag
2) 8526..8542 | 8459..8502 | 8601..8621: 0.07 mag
